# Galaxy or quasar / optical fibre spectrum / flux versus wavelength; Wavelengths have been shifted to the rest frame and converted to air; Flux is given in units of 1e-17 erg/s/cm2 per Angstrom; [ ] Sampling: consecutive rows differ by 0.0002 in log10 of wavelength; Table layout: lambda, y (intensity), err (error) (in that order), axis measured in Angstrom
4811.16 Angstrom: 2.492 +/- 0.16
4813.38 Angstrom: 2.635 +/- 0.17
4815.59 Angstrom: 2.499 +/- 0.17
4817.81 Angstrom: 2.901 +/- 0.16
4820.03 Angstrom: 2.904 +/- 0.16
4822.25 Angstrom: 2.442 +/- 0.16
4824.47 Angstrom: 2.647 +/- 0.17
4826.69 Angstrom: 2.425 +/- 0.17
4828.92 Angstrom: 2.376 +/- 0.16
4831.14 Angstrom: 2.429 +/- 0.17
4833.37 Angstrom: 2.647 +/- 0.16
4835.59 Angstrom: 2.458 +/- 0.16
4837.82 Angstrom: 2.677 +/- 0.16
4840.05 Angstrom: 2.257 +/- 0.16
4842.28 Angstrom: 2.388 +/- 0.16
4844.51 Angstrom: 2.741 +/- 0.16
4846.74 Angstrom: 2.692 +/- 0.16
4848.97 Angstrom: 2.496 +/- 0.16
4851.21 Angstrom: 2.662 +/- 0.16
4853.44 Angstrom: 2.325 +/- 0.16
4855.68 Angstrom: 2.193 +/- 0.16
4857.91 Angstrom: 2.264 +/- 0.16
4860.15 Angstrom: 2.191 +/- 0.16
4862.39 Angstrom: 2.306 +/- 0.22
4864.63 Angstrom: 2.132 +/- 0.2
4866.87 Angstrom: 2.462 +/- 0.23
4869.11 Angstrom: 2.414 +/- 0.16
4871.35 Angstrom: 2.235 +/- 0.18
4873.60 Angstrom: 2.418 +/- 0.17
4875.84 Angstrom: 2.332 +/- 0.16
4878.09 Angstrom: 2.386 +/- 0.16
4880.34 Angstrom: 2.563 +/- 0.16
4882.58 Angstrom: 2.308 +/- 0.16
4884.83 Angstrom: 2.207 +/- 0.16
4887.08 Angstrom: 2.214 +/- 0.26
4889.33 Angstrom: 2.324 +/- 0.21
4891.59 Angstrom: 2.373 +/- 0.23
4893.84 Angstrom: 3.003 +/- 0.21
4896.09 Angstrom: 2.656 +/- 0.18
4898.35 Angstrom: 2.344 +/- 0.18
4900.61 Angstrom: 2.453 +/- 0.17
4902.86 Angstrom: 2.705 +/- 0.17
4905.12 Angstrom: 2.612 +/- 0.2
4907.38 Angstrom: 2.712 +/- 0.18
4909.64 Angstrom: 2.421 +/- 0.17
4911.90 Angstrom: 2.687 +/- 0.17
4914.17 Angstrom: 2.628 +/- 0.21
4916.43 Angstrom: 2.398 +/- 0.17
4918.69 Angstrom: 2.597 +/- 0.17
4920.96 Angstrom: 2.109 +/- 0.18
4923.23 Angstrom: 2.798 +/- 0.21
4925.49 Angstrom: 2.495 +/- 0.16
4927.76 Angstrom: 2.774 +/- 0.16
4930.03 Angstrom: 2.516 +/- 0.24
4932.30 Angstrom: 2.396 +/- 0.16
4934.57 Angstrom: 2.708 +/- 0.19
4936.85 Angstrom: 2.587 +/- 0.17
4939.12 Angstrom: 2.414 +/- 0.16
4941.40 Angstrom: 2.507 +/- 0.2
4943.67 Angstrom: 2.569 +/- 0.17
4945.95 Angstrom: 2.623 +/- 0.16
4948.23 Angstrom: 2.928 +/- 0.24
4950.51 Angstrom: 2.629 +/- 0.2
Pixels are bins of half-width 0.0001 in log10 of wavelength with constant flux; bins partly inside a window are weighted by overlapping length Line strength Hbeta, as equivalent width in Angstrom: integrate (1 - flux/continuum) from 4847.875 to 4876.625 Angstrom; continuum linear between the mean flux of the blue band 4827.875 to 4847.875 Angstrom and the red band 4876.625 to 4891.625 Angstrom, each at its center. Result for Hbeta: 1.0 Angstrom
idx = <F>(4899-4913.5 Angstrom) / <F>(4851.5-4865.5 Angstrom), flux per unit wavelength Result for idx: 1.1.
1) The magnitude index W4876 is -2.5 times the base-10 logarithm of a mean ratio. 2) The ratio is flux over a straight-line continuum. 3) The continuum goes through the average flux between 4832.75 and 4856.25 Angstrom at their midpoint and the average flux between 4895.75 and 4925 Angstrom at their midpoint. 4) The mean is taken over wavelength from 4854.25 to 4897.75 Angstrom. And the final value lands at 0.07 mag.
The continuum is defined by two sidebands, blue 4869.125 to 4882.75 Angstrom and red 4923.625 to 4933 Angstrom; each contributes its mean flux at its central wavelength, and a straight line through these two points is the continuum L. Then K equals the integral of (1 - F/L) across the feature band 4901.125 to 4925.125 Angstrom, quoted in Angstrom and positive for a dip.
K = -0.4 Angstrom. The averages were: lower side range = 2.38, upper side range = 2.57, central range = 2.56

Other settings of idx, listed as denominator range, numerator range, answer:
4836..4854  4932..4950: 1.03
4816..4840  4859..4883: 0.91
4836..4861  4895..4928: 1.04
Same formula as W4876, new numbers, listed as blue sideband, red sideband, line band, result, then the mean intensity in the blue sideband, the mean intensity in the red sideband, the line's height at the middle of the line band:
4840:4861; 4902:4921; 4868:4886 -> 0.06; 2.43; 2.56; 2.49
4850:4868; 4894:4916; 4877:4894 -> 0.04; 2.32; 2.59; 2.48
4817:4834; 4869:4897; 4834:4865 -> 0.04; 2.59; 2.42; 2.52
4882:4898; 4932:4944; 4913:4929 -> -0.02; 2.44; 2.54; 2.5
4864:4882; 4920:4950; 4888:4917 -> -0.04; 2.37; 2.57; 2.47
